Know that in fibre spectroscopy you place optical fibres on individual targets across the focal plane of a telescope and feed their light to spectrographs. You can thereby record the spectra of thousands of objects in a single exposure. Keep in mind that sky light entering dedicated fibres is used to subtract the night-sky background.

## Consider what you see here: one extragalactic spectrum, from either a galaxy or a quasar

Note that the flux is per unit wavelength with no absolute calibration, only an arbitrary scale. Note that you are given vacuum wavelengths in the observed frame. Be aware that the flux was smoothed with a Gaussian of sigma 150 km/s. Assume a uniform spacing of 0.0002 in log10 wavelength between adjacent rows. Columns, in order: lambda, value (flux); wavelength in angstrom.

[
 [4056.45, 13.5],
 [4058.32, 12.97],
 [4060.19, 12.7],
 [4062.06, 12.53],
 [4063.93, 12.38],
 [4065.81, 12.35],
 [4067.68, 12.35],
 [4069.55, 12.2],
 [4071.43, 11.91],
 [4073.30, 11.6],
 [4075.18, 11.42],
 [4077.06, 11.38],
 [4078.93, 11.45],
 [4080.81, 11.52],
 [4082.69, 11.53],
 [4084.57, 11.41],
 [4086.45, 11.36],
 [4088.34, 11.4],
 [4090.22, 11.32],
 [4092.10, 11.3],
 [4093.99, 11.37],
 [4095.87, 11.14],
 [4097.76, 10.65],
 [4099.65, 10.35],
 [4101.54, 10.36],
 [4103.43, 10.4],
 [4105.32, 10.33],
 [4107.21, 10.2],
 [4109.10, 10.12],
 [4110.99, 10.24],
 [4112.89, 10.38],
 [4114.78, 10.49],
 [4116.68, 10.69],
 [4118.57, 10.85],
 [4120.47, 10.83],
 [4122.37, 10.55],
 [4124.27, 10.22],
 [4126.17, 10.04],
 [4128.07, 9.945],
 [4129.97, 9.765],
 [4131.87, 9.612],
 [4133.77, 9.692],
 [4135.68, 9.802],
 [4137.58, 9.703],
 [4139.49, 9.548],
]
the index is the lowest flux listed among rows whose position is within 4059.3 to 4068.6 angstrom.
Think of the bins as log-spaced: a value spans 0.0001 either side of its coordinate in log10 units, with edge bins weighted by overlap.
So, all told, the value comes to 12.35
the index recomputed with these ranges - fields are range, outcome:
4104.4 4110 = 10.12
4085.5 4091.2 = 11.32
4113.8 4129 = 9.945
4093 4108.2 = 10.2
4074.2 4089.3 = 11.36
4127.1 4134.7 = 9.612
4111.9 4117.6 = 10.38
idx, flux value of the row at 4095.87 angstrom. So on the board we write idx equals 11.14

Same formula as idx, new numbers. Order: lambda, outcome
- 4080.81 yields 11.52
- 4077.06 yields 11.38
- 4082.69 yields 11.53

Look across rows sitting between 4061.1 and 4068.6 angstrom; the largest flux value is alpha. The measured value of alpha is 12.53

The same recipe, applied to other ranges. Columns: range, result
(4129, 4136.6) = 9.802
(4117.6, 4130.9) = 10.85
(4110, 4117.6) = 10.69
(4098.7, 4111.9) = 10.4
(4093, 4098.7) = 11.37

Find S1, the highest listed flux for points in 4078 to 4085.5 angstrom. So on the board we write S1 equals 11.53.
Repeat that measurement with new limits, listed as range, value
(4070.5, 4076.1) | 11.91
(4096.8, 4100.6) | 10.65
